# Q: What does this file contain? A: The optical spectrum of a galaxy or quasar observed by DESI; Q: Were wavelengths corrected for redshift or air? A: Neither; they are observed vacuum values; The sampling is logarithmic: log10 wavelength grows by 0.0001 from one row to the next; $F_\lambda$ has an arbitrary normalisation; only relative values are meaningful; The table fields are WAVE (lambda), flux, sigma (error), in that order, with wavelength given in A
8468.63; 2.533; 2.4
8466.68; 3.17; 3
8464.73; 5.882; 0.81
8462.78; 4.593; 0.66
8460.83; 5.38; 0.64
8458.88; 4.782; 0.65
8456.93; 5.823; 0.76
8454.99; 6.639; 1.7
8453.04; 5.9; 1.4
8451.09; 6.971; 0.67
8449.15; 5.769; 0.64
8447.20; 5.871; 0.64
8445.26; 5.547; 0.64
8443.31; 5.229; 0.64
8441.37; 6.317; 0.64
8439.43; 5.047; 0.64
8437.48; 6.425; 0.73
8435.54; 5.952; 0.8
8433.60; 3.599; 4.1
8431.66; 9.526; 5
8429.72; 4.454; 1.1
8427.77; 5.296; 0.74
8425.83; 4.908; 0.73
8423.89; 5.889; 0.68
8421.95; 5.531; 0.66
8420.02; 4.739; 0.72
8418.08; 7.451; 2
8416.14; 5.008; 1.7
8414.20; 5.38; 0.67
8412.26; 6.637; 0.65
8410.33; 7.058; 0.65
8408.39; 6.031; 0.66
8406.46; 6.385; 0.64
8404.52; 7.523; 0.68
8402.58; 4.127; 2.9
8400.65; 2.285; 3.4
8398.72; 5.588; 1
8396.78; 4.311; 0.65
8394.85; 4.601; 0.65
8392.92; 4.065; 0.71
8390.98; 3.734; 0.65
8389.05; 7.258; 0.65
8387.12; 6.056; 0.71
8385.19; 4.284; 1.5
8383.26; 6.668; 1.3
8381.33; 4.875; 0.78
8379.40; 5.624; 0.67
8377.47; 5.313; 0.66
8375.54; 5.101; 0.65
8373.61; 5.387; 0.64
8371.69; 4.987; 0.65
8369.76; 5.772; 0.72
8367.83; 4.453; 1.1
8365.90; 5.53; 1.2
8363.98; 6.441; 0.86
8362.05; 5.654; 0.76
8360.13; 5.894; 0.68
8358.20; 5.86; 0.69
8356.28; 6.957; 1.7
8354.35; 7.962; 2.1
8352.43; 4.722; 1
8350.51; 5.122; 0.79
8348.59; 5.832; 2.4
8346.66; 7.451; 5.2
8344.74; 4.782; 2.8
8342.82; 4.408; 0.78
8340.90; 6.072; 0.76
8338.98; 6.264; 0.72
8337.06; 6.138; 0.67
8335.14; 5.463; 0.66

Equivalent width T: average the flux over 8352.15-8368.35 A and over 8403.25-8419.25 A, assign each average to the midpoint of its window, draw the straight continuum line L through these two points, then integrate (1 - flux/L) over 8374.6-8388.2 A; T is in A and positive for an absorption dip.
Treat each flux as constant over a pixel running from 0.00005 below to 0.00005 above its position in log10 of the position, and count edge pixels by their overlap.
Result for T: 1.6 A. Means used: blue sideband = 6.03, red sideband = 6.37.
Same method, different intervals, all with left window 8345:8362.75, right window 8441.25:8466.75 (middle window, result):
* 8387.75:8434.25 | 2.7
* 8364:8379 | 1.8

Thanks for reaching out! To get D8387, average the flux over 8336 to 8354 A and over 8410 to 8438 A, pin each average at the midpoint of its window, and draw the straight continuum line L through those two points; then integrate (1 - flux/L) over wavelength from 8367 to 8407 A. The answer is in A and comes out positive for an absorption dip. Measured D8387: 4.3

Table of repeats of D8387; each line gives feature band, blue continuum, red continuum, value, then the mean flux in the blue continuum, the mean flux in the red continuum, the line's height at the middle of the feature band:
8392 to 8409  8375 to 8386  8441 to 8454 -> 1.7 A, 5.33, 5.93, 5.51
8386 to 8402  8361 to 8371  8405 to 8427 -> 2.9 A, 5.56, 5.94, 5.77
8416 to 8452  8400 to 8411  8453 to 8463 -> -1.3 A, 5.62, 5.55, 5.58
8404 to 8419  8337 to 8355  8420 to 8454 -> -1.6 A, 5.83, 5.75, 5.77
